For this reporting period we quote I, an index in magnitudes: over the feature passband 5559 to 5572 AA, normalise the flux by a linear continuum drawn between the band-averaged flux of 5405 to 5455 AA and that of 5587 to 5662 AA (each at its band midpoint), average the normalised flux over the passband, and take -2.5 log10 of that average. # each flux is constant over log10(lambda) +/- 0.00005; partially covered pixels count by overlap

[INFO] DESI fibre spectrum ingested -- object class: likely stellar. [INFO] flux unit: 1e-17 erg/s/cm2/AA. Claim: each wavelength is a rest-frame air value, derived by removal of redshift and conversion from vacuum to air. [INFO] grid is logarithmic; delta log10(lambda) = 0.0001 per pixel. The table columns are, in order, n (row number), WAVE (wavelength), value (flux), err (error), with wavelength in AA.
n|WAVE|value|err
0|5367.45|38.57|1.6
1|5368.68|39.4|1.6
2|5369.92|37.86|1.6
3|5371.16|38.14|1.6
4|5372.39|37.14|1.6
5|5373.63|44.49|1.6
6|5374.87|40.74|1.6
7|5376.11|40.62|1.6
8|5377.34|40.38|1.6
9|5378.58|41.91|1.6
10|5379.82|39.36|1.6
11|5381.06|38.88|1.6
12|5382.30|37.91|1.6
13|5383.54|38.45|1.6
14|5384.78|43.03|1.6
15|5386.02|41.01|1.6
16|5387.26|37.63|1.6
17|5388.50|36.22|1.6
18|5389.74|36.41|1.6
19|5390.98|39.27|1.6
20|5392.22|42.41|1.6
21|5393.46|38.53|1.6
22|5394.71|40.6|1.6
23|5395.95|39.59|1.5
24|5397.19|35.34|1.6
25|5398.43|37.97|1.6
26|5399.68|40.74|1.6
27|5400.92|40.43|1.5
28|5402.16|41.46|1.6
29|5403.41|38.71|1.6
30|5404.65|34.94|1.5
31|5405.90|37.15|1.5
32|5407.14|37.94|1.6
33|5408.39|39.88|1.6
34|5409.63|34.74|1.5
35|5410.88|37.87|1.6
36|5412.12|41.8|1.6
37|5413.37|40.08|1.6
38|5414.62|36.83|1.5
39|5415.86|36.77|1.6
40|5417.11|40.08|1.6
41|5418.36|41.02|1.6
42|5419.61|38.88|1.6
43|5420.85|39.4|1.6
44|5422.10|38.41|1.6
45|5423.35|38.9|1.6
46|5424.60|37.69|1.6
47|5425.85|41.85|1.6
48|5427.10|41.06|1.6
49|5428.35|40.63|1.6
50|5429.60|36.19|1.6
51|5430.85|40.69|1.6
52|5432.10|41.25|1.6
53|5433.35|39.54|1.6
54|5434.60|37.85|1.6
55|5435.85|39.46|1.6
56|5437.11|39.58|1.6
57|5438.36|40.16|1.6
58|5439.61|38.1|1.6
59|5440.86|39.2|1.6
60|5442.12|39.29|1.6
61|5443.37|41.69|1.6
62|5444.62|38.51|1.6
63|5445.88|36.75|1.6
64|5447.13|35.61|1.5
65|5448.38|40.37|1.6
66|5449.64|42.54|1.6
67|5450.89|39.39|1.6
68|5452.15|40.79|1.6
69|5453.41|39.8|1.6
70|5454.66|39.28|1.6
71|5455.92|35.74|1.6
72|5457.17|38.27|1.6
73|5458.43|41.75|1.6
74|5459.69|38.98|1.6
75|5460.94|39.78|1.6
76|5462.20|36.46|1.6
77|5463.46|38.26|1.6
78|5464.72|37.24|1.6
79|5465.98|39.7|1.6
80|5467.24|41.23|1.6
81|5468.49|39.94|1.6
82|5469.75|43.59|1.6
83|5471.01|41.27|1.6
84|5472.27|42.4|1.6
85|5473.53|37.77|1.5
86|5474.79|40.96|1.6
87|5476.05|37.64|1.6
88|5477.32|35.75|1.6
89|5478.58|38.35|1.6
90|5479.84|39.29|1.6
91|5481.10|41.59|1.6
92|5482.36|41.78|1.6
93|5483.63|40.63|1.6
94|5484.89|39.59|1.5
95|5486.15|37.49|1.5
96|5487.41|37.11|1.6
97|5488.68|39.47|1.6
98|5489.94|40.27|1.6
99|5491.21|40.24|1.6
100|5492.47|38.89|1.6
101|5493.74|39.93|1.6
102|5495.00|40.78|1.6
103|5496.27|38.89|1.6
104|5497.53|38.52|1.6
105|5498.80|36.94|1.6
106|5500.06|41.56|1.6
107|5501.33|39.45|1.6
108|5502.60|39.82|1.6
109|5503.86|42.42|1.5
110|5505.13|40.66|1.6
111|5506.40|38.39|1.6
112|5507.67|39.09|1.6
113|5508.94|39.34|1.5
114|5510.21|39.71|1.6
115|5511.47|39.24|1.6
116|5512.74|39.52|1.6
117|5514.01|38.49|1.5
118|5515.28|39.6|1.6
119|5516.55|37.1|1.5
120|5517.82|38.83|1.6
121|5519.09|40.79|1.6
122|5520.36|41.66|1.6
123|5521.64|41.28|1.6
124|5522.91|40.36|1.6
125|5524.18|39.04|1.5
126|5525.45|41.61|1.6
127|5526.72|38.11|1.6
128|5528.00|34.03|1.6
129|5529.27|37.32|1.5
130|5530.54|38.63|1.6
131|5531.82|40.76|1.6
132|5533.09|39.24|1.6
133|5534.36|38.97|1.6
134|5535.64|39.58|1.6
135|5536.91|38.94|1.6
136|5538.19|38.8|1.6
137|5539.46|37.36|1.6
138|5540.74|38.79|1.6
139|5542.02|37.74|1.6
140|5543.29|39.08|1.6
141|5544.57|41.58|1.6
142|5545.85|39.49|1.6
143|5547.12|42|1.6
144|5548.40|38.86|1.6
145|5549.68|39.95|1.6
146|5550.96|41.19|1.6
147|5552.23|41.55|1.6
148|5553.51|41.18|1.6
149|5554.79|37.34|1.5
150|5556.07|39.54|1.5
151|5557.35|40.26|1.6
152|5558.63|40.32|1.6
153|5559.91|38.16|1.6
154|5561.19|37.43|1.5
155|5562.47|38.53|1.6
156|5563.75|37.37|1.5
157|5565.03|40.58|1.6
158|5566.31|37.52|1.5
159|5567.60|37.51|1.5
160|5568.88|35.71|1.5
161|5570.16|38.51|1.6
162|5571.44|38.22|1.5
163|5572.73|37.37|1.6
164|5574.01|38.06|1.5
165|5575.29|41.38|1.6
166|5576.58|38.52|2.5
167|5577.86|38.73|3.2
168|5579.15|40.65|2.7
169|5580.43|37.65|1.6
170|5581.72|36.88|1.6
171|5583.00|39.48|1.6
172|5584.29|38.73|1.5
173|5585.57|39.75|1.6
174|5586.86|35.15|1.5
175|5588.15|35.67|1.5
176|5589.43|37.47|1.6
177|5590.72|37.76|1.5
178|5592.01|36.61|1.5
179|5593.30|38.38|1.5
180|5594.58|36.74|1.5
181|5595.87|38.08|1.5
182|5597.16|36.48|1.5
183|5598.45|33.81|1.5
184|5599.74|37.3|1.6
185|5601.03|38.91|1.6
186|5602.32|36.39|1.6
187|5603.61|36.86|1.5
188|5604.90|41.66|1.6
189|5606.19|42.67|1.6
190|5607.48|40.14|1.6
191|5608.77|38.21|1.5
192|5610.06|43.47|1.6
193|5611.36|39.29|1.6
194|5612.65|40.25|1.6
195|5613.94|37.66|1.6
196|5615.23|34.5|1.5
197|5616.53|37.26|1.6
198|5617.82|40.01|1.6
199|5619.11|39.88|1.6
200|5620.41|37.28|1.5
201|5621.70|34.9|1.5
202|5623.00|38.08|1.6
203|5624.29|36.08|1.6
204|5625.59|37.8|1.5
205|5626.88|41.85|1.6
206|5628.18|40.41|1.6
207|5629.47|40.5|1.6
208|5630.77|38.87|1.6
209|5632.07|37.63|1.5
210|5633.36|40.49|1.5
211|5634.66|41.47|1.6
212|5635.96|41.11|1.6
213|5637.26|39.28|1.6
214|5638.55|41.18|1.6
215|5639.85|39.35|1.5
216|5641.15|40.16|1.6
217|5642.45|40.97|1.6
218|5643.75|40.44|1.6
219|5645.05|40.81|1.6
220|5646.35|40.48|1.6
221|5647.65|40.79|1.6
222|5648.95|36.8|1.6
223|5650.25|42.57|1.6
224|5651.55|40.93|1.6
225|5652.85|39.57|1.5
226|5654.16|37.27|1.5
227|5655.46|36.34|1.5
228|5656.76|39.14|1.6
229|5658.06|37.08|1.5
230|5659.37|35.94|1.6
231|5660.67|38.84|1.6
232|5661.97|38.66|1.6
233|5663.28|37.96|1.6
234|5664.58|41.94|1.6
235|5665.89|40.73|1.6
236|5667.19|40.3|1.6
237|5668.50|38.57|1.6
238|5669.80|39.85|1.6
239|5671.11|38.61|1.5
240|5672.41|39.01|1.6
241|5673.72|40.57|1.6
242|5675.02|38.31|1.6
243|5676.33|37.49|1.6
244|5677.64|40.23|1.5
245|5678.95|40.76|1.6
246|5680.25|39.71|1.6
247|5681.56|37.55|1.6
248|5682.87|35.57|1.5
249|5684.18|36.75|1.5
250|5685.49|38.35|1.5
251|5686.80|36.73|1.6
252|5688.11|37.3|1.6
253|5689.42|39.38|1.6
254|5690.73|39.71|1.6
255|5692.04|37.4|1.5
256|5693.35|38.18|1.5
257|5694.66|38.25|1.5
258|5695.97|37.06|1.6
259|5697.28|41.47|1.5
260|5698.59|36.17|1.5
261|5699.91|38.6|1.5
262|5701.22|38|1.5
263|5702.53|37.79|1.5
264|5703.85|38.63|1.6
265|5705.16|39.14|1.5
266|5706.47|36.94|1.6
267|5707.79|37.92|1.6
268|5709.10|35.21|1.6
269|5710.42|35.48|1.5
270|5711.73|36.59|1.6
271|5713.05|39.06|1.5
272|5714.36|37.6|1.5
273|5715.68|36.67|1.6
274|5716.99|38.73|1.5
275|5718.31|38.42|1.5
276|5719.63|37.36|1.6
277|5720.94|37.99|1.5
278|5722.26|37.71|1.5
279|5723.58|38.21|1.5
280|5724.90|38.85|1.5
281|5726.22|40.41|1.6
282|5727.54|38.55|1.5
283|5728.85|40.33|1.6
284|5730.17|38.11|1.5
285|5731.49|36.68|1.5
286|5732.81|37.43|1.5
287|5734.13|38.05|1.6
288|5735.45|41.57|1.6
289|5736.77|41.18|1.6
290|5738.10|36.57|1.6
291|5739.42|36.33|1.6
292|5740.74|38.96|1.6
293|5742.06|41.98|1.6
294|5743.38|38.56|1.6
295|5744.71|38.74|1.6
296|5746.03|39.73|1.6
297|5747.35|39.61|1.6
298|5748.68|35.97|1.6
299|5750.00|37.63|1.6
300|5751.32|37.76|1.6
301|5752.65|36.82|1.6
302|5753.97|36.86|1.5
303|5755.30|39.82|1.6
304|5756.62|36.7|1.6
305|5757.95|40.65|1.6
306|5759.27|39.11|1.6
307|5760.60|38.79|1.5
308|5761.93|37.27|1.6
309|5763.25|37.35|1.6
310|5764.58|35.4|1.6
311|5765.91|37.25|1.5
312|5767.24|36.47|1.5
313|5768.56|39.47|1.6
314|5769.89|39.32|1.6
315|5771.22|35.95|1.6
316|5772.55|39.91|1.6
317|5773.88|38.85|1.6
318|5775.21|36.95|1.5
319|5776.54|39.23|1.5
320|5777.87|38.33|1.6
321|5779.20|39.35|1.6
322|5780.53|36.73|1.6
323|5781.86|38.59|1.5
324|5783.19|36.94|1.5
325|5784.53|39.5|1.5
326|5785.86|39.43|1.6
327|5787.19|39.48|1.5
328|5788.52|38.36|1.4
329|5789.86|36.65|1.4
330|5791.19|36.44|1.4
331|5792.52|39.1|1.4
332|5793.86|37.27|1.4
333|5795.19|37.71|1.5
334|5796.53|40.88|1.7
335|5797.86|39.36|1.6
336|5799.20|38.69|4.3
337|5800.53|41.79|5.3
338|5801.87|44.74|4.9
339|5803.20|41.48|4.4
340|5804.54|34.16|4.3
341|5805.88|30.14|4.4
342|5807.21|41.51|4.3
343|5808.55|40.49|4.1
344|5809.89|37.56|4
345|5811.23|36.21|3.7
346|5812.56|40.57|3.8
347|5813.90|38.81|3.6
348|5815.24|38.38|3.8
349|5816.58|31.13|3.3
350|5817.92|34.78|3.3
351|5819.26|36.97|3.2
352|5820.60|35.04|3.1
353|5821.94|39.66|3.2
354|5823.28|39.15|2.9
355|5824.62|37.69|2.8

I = 0.02 mag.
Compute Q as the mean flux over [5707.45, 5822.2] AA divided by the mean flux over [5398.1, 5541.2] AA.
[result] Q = 1.0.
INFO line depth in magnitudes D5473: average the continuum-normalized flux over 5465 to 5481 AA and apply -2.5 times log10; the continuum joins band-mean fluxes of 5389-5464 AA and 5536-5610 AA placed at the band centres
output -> -0.03 mag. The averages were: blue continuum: 39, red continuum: 38.6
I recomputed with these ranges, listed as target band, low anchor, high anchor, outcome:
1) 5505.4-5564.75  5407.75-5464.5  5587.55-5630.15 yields -0.018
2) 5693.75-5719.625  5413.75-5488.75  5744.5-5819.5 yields 0.018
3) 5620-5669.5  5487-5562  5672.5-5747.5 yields -0.016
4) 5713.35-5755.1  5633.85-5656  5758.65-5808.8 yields 0.015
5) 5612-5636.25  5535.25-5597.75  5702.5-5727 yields -0.011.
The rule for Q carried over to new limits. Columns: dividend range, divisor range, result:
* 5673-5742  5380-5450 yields 0.98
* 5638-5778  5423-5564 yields 0.98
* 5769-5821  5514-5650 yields 0.98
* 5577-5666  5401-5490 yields 0.99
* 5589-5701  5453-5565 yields 0.98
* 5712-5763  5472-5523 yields 0.97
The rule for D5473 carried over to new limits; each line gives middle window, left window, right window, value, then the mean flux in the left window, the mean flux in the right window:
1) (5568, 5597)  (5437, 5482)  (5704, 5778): 0.03 mag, 39.4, 38.2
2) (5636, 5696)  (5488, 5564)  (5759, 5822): -0.01 mag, 39.4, 38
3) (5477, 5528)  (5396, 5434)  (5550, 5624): -0.02 mag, 39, 38.4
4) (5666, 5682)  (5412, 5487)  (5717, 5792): -0.02 mag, 39.4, 38.3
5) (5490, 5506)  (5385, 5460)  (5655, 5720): -0.03 mag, 39.1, 38.2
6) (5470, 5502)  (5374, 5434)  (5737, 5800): -0.01 mag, 39.2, 38.3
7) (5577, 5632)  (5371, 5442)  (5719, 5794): 0.01 mag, 39.2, 38.3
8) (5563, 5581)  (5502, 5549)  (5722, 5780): 0.02 mag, 39.4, 38.4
